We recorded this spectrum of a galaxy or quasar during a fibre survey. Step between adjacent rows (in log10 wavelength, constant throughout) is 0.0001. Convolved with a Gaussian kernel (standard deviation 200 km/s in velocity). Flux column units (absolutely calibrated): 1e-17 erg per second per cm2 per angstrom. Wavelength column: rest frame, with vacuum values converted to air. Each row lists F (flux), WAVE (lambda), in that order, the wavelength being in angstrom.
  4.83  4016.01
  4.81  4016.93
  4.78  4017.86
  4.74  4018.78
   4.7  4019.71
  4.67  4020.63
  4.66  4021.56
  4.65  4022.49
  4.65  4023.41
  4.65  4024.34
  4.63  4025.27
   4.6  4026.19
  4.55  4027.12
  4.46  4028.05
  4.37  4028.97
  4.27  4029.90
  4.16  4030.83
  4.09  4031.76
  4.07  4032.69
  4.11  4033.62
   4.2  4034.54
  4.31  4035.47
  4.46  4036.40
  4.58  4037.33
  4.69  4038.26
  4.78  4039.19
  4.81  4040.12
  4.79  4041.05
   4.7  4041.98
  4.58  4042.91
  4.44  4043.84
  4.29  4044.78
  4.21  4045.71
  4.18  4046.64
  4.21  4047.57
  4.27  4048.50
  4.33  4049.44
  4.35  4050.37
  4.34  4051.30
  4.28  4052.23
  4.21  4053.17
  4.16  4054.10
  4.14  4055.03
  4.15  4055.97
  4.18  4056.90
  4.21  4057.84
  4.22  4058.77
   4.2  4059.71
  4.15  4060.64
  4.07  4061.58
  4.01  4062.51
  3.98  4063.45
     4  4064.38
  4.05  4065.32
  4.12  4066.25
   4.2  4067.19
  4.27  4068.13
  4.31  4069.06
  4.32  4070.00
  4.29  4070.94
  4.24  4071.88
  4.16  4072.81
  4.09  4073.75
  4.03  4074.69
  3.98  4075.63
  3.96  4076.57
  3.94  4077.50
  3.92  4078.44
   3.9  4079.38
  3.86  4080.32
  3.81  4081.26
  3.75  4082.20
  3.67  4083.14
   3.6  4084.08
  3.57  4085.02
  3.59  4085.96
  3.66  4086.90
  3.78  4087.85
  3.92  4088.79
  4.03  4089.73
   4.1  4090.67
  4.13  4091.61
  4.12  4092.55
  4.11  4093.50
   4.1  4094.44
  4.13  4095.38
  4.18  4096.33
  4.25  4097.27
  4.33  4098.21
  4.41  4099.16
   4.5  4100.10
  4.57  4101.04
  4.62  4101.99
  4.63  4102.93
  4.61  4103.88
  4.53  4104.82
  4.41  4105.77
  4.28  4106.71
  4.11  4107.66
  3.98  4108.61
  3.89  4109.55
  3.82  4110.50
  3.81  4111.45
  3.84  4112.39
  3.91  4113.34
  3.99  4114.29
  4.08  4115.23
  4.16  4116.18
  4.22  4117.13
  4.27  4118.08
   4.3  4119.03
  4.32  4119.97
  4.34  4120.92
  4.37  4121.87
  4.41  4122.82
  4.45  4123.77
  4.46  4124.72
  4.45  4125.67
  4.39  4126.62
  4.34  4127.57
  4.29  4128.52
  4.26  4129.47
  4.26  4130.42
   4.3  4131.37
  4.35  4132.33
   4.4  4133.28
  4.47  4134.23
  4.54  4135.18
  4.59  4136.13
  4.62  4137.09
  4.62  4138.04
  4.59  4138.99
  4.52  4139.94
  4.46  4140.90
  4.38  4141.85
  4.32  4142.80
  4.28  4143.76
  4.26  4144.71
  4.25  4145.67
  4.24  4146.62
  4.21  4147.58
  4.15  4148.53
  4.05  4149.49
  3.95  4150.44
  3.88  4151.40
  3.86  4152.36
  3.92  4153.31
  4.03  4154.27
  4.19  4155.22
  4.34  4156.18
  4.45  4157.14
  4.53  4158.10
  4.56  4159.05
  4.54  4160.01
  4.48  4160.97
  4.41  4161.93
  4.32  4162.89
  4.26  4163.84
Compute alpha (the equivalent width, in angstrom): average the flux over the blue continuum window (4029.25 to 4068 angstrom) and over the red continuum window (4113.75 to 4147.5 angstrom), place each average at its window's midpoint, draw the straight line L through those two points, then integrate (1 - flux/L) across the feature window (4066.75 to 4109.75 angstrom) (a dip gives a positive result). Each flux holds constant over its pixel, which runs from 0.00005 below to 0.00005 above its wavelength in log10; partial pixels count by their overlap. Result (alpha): 2.1 angstrom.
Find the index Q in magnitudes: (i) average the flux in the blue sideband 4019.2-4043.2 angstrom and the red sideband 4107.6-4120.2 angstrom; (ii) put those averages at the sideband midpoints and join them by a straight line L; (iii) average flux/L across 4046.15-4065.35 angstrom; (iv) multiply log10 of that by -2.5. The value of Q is 0.05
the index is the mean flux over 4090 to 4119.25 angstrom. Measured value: 4.2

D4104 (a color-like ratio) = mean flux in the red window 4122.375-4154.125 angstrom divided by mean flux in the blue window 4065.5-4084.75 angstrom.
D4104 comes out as 1.07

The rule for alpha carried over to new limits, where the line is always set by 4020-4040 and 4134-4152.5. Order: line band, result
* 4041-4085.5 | 2.9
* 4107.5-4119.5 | 0.9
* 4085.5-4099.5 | 1.1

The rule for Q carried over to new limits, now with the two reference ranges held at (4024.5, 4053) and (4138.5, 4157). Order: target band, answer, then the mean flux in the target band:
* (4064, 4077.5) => 0.053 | 4.14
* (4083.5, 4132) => 0.026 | 4.18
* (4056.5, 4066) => 0.066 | 4.11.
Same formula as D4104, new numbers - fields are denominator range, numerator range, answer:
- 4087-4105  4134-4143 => 1.06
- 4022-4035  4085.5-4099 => 0.92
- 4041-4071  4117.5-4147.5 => 1.03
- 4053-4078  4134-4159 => 1.04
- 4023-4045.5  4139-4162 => 0.96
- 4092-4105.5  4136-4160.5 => 0.98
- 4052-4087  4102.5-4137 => 1.06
